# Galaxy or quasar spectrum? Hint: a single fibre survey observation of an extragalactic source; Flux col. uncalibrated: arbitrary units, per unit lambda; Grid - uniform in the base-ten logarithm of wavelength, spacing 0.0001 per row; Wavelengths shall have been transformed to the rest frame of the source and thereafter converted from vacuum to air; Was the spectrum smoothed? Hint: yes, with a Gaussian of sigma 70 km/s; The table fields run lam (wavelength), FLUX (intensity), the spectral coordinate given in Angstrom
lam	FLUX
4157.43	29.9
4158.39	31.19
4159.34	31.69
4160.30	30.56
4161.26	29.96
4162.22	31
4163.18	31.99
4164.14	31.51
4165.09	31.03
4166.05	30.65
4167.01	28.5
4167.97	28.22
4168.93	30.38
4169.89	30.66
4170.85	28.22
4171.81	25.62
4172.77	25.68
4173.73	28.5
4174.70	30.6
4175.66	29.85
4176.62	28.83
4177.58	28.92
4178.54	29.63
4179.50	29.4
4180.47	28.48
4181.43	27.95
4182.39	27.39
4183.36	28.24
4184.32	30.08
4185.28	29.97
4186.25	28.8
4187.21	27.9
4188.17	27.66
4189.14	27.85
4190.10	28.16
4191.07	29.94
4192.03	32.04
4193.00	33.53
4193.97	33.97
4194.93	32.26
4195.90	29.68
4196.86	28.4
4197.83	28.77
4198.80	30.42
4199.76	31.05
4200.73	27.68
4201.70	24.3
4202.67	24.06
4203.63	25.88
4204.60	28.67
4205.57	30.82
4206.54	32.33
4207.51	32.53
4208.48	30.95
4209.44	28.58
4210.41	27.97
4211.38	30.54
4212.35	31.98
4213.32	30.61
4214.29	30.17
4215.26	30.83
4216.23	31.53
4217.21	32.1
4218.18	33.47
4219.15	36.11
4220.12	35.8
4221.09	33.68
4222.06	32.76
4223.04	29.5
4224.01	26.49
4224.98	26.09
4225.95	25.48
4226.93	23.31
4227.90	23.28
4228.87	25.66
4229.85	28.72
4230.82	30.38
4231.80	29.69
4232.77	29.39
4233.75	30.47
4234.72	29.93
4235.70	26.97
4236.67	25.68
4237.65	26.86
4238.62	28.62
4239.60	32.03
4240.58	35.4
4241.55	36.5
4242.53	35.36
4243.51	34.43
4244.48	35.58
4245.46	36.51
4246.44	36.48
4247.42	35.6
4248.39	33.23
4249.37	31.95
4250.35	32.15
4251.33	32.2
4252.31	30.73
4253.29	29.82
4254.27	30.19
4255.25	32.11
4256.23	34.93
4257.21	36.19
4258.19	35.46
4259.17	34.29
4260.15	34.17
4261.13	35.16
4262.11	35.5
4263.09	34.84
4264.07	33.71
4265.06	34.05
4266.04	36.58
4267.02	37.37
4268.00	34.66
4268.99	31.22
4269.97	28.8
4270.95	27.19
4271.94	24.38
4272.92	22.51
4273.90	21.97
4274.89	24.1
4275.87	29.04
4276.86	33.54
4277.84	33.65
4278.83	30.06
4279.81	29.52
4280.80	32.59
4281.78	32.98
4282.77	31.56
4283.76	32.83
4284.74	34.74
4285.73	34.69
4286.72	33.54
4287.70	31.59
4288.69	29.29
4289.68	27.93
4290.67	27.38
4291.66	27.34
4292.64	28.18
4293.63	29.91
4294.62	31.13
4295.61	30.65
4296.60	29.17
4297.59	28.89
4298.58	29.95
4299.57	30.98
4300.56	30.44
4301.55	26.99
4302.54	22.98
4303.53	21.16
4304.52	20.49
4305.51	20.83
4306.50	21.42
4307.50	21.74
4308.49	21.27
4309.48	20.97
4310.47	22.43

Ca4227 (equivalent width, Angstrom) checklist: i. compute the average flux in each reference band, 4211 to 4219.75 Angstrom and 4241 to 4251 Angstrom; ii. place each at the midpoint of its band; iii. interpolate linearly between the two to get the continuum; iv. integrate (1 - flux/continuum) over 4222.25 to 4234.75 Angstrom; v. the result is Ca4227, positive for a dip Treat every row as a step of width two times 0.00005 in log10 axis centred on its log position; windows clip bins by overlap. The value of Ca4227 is 2.1 Angstrom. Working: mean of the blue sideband 32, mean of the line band 27.6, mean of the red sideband 34.8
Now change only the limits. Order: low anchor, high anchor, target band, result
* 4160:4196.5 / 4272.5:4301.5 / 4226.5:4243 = 0.3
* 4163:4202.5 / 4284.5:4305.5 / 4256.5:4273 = -2.4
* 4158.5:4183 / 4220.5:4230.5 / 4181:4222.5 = -2.6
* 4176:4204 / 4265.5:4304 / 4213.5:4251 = -2.1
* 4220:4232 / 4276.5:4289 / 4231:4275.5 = -2.4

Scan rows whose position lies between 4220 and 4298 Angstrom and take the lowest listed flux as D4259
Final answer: 21.97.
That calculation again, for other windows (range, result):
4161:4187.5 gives 25.62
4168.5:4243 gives 23.28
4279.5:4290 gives 27.93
